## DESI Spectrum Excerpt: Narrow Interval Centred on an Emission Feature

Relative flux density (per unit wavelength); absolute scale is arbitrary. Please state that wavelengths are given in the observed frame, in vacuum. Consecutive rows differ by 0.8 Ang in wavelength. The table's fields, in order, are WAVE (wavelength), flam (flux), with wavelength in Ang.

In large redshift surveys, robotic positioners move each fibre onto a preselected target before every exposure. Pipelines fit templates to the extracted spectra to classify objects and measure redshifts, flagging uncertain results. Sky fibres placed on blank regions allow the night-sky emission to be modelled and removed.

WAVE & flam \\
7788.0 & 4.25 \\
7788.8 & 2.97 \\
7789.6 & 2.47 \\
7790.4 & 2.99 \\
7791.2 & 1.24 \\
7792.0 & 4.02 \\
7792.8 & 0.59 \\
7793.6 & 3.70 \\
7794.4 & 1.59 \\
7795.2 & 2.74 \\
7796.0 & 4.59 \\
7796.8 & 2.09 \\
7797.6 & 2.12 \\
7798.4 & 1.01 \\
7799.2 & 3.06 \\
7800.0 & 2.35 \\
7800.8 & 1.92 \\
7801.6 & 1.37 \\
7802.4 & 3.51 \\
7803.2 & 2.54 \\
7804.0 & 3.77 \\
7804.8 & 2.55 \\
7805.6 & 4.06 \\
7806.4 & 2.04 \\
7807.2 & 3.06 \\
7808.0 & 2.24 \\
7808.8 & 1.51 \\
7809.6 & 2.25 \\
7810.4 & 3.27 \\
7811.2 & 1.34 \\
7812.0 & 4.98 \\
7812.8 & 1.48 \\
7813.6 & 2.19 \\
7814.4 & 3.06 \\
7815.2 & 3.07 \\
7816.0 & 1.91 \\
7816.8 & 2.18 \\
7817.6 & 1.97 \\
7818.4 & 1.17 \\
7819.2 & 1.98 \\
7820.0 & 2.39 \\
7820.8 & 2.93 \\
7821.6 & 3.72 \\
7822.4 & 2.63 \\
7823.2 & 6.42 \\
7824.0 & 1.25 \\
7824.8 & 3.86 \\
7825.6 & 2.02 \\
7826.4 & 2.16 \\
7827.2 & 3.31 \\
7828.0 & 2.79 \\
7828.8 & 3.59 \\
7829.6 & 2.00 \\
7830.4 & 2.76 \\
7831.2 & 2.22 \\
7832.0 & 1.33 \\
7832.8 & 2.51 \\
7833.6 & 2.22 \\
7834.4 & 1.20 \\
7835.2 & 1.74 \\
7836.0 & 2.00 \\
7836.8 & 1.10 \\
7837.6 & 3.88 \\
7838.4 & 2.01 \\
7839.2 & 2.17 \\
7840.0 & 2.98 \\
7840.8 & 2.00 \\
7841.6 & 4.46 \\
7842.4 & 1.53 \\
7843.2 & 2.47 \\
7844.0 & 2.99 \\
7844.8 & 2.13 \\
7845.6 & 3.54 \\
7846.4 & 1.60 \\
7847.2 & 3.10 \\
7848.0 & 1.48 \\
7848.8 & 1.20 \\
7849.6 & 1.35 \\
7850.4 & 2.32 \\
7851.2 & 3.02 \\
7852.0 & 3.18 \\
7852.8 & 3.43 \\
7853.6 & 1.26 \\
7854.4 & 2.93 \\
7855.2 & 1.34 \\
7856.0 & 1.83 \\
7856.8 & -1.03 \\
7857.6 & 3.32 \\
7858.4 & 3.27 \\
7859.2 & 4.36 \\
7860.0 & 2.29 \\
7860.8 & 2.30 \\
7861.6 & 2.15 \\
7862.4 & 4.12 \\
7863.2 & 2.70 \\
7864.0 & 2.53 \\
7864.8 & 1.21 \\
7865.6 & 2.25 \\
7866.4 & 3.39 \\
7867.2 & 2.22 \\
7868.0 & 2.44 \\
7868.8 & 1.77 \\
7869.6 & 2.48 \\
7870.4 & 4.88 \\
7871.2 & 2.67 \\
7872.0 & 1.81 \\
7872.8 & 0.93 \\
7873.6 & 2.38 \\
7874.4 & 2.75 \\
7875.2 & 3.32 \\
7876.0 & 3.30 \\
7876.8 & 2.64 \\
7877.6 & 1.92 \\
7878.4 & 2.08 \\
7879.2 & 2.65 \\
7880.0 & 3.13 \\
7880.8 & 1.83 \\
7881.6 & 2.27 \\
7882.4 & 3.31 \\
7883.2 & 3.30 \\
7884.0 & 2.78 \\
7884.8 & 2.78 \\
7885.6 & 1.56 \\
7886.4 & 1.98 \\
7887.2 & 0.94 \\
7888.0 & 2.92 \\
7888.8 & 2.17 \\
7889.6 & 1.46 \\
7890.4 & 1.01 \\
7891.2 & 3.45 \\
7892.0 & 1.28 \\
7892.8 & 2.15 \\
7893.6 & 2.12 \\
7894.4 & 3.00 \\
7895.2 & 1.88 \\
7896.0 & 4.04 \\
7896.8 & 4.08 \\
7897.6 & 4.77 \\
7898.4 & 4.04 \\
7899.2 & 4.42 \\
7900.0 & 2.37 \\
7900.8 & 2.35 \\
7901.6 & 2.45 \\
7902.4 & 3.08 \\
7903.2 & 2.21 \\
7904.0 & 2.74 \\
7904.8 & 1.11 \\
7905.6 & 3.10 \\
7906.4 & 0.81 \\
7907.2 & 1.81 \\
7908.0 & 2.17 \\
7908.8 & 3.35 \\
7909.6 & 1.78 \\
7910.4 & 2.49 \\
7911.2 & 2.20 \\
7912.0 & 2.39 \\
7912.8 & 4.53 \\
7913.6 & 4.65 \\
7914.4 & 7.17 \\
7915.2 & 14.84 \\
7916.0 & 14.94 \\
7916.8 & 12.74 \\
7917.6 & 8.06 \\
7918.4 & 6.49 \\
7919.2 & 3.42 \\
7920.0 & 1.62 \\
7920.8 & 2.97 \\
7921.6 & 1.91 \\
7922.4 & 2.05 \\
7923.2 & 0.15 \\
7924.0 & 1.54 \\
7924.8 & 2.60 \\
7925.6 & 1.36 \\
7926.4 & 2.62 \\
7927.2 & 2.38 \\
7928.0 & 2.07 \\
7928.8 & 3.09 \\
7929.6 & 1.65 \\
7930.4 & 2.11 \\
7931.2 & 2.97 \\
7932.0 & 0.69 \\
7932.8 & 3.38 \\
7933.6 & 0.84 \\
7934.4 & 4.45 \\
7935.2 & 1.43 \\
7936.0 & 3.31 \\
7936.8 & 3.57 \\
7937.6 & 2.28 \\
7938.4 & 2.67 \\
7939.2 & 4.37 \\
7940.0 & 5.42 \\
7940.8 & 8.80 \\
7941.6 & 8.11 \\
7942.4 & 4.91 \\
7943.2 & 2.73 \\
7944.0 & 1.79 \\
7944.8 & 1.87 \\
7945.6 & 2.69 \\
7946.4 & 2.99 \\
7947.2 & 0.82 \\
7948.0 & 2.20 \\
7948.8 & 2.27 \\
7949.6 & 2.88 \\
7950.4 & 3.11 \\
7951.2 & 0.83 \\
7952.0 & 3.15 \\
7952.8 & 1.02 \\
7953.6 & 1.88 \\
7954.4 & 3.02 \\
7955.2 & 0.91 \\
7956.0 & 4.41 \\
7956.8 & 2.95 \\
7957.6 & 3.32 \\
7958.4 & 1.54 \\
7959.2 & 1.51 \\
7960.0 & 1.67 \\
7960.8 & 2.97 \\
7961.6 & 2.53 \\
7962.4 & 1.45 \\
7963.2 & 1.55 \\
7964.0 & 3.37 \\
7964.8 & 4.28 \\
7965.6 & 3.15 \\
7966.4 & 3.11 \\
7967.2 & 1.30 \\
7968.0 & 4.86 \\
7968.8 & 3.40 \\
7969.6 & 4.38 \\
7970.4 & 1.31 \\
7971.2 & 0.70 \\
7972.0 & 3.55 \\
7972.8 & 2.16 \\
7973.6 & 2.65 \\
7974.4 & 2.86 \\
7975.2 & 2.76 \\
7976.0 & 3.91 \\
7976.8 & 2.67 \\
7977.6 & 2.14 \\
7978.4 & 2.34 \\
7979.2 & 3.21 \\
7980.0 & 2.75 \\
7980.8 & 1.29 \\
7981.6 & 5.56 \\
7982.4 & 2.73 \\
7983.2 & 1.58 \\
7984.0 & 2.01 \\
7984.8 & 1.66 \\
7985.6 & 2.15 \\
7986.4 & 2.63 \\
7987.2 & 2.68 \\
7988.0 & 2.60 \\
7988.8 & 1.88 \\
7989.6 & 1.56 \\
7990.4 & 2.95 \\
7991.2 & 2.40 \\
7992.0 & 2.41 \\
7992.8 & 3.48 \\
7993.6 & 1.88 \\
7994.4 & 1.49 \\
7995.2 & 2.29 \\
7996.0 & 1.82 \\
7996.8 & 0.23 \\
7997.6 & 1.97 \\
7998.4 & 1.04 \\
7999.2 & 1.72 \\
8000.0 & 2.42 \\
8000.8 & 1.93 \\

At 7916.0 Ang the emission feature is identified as Halpha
